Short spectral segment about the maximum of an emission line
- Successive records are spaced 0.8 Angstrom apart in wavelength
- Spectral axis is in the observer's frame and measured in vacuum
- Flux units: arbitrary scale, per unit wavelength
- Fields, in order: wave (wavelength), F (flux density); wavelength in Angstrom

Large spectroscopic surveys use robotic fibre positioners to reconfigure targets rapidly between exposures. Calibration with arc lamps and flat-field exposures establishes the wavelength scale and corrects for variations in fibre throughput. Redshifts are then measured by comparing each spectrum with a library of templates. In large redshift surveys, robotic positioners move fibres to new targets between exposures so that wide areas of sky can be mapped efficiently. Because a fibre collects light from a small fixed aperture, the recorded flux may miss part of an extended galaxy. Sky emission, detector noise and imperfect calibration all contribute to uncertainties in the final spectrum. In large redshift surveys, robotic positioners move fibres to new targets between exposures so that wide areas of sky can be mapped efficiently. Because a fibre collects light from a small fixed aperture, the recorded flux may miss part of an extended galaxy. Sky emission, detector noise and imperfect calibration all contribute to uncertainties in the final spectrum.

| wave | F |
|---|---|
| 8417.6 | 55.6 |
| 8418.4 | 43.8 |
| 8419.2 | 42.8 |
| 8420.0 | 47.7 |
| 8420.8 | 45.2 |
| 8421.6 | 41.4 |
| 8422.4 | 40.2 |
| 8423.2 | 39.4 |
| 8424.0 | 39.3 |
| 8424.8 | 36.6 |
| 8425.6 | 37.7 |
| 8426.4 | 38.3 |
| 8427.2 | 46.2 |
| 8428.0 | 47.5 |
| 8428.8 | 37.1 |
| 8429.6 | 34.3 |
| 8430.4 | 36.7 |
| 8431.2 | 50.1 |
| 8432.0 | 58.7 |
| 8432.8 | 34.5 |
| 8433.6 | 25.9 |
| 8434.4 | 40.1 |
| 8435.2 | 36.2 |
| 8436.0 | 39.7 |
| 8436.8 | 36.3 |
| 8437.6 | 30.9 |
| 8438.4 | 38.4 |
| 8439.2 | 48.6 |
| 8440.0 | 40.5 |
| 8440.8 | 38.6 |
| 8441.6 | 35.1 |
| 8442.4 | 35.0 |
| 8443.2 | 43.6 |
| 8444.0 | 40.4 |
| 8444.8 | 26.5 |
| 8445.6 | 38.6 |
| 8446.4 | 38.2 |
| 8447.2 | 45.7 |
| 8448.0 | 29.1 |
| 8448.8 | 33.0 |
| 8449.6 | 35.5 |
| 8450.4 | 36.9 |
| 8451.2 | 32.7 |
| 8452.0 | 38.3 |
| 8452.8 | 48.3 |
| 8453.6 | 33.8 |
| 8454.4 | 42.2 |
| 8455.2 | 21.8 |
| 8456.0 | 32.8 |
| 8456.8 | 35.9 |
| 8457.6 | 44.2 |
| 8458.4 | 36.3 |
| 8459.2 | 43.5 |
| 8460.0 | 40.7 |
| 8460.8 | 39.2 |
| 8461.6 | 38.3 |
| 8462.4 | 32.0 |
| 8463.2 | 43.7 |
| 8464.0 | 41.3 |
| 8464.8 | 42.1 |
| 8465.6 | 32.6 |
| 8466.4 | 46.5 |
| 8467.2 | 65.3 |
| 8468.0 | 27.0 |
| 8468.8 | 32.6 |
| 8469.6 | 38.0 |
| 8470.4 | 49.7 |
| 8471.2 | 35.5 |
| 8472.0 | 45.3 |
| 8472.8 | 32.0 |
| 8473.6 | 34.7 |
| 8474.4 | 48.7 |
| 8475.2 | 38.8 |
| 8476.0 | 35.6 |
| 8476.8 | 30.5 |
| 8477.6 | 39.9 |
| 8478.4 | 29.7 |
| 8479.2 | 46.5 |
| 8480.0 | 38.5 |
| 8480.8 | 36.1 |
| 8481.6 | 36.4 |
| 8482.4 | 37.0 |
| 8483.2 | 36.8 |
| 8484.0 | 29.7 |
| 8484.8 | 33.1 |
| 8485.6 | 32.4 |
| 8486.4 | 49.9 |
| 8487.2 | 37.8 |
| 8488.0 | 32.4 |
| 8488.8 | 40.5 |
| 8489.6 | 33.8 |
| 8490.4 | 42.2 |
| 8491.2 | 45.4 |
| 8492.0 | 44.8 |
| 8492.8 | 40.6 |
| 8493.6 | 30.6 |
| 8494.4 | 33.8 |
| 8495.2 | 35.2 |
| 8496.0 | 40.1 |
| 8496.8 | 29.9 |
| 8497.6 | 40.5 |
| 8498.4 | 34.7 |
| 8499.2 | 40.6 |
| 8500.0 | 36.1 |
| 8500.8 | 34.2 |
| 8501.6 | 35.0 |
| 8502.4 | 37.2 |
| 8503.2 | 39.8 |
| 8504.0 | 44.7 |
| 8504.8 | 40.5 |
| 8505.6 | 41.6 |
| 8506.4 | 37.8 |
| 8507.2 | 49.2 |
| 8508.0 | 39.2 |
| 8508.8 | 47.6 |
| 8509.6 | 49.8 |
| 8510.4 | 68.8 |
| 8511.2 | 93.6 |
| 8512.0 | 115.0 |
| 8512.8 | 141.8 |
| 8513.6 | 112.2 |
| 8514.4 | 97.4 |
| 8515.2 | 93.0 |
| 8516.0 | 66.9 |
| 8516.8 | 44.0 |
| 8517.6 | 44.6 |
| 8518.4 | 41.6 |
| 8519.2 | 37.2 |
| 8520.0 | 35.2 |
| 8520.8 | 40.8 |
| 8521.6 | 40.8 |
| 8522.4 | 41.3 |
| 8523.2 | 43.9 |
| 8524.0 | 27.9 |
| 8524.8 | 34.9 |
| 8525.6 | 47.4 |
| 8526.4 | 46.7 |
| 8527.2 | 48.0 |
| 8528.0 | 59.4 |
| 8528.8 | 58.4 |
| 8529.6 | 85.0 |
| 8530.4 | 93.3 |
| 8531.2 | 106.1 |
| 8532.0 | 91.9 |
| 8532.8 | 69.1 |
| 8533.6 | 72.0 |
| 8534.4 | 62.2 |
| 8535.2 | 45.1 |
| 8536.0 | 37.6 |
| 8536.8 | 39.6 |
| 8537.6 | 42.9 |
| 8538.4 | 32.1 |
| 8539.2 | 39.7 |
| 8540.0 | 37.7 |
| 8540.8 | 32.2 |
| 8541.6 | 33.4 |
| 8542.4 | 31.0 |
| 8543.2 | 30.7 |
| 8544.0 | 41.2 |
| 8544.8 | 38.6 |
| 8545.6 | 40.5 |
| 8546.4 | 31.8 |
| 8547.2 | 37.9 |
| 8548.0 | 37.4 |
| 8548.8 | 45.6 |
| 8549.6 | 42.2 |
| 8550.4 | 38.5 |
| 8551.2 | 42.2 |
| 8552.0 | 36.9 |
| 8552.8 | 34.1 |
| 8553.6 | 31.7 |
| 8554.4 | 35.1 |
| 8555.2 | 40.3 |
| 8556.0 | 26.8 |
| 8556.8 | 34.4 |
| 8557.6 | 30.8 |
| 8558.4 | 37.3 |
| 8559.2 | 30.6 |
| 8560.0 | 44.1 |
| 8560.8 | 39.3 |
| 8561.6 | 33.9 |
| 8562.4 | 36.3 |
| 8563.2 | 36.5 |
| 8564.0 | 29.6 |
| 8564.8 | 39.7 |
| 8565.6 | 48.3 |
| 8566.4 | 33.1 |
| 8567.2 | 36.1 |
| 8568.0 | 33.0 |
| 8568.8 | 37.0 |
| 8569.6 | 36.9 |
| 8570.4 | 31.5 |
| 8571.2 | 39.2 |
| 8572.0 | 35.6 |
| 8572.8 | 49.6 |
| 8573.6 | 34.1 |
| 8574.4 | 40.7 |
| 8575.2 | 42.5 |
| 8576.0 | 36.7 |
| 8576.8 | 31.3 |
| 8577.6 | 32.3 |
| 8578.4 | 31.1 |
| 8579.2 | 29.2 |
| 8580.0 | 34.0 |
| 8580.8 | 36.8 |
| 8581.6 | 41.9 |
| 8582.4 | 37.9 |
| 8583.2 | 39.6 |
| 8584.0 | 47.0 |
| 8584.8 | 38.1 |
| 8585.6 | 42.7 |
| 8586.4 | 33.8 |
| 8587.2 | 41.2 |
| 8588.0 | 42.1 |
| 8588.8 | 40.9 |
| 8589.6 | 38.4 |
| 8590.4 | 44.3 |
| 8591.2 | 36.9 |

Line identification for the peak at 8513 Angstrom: [S II] 6716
